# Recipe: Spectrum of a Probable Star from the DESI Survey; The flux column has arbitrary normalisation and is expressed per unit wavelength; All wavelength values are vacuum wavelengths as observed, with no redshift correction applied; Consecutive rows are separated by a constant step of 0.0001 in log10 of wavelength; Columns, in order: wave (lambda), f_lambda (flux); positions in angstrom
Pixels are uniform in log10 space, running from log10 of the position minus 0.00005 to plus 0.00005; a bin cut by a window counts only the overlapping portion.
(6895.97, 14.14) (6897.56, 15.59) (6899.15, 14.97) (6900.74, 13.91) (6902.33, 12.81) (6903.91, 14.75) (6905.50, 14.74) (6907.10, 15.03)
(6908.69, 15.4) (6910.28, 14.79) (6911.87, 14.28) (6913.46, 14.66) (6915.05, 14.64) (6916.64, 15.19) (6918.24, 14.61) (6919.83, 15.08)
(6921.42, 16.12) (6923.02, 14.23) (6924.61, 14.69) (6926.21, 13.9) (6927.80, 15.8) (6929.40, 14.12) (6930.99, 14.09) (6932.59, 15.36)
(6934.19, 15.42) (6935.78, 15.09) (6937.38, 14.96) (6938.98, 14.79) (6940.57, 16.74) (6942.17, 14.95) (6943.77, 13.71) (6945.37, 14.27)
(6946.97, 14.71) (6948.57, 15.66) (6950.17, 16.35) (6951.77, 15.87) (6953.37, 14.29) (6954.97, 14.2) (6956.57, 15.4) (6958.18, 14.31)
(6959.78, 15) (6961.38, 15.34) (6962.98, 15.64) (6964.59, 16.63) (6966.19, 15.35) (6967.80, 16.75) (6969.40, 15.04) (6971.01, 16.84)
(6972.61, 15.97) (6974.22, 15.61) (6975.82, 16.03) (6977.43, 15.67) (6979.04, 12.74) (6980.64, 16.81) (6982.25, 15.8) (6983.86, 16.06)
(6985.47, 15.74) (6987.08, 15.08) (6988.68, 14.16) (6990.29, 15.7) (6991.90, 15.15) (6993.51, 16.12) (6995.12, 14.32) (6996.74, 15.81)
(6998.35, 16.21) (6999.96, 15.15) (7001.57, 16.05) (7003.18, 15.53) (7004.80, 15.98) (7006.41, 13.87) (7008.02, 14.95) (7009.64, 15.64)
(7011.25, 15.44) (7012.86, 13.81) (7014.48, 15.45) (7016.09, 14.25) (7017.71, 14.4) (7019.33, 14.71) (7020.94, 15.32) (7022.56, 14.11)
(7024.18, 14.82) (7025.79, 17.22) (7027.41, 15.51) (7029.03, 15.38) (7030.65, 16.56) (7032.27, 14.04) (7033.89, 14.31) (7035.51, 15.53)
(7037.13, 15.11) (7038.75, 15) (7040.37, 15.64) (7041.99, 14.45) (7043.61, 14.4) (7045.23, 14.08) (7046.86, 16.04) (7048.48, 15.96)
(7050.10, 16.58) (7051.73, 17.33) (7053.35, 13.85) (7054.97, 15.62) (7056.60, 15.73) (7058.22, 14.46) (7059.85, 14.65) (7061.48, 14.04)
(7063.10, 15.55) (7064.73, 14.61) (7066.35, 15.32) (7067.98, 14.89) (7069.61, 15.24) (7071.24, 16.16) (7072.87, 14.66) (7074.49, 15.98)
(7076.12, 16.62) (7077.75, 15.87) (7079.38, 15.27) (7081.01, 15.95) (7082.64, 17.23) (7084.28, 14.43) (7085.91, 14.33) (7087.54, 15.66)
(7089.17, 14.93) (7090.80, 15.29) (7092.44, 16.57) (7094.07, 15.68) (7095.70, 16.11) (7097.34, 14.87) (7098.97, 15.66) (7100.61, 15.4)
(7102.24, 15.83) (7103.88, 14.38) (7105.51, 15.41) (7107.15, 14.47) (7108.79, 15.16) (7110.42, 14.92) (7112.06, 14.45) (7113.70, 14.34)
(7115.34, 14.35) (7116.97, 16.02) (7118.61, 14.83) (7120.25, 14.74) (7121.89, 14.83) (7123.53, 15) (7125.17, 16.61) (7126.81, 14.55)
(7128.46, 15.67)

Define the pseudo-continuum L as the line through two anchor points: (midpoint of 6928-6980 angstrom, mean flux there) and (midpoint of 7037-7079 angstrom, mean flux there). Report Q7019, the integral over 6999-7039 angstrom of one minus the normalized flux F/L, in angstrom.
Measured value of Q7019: 0.4 angstrom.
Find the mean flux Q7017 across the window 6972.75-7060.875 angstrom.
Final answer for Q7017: 15.3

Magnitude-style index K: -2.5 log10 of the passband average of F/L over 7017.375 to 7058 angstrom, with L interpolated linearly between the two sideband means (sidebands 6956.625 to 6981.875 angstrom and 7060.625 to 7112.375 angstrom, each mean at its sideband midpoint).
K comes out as 0.01 mag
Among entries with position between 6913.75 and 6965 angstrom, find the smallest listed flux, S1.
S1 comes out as 13.71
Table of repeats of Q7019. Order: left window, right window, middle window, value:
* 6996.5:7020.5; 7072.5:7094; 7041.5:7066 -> 0.4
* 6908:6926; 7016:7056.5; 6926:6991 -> -1.3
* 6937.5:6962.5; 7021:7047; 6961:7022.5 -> -1.2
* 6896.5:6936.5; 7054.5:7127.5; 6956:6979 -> -1.0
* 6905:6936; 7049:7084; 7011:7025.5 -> 0.5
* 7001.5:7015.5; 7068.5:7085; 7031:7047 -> 0.6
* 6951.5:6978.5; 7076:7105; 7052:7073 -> 0.6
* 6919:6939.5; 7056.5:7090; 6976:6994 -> -0.4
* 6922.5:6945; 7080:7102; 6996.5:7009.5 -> -0.2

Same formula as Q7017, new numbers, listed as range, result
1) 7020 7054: 15.3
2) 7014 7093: 15.3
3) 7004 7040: 15.1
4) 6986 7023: 15.1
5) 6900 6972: 15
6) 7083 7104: 15.4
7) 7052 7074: 15.1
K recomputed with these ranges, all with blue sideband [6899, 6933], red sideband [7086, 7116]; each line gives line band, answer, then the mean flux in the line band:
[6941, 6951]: -0.02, 15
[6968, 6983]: -0.06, 15.7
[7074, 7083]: -0.07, 16.1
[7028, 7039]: -0.01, 15.1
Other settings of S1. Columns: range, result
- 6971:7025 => 12.74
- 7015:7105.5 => 13.85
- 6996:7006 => 15.15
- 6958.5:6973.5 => 15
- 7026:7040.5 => 14.04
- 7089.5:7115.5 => 14.34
